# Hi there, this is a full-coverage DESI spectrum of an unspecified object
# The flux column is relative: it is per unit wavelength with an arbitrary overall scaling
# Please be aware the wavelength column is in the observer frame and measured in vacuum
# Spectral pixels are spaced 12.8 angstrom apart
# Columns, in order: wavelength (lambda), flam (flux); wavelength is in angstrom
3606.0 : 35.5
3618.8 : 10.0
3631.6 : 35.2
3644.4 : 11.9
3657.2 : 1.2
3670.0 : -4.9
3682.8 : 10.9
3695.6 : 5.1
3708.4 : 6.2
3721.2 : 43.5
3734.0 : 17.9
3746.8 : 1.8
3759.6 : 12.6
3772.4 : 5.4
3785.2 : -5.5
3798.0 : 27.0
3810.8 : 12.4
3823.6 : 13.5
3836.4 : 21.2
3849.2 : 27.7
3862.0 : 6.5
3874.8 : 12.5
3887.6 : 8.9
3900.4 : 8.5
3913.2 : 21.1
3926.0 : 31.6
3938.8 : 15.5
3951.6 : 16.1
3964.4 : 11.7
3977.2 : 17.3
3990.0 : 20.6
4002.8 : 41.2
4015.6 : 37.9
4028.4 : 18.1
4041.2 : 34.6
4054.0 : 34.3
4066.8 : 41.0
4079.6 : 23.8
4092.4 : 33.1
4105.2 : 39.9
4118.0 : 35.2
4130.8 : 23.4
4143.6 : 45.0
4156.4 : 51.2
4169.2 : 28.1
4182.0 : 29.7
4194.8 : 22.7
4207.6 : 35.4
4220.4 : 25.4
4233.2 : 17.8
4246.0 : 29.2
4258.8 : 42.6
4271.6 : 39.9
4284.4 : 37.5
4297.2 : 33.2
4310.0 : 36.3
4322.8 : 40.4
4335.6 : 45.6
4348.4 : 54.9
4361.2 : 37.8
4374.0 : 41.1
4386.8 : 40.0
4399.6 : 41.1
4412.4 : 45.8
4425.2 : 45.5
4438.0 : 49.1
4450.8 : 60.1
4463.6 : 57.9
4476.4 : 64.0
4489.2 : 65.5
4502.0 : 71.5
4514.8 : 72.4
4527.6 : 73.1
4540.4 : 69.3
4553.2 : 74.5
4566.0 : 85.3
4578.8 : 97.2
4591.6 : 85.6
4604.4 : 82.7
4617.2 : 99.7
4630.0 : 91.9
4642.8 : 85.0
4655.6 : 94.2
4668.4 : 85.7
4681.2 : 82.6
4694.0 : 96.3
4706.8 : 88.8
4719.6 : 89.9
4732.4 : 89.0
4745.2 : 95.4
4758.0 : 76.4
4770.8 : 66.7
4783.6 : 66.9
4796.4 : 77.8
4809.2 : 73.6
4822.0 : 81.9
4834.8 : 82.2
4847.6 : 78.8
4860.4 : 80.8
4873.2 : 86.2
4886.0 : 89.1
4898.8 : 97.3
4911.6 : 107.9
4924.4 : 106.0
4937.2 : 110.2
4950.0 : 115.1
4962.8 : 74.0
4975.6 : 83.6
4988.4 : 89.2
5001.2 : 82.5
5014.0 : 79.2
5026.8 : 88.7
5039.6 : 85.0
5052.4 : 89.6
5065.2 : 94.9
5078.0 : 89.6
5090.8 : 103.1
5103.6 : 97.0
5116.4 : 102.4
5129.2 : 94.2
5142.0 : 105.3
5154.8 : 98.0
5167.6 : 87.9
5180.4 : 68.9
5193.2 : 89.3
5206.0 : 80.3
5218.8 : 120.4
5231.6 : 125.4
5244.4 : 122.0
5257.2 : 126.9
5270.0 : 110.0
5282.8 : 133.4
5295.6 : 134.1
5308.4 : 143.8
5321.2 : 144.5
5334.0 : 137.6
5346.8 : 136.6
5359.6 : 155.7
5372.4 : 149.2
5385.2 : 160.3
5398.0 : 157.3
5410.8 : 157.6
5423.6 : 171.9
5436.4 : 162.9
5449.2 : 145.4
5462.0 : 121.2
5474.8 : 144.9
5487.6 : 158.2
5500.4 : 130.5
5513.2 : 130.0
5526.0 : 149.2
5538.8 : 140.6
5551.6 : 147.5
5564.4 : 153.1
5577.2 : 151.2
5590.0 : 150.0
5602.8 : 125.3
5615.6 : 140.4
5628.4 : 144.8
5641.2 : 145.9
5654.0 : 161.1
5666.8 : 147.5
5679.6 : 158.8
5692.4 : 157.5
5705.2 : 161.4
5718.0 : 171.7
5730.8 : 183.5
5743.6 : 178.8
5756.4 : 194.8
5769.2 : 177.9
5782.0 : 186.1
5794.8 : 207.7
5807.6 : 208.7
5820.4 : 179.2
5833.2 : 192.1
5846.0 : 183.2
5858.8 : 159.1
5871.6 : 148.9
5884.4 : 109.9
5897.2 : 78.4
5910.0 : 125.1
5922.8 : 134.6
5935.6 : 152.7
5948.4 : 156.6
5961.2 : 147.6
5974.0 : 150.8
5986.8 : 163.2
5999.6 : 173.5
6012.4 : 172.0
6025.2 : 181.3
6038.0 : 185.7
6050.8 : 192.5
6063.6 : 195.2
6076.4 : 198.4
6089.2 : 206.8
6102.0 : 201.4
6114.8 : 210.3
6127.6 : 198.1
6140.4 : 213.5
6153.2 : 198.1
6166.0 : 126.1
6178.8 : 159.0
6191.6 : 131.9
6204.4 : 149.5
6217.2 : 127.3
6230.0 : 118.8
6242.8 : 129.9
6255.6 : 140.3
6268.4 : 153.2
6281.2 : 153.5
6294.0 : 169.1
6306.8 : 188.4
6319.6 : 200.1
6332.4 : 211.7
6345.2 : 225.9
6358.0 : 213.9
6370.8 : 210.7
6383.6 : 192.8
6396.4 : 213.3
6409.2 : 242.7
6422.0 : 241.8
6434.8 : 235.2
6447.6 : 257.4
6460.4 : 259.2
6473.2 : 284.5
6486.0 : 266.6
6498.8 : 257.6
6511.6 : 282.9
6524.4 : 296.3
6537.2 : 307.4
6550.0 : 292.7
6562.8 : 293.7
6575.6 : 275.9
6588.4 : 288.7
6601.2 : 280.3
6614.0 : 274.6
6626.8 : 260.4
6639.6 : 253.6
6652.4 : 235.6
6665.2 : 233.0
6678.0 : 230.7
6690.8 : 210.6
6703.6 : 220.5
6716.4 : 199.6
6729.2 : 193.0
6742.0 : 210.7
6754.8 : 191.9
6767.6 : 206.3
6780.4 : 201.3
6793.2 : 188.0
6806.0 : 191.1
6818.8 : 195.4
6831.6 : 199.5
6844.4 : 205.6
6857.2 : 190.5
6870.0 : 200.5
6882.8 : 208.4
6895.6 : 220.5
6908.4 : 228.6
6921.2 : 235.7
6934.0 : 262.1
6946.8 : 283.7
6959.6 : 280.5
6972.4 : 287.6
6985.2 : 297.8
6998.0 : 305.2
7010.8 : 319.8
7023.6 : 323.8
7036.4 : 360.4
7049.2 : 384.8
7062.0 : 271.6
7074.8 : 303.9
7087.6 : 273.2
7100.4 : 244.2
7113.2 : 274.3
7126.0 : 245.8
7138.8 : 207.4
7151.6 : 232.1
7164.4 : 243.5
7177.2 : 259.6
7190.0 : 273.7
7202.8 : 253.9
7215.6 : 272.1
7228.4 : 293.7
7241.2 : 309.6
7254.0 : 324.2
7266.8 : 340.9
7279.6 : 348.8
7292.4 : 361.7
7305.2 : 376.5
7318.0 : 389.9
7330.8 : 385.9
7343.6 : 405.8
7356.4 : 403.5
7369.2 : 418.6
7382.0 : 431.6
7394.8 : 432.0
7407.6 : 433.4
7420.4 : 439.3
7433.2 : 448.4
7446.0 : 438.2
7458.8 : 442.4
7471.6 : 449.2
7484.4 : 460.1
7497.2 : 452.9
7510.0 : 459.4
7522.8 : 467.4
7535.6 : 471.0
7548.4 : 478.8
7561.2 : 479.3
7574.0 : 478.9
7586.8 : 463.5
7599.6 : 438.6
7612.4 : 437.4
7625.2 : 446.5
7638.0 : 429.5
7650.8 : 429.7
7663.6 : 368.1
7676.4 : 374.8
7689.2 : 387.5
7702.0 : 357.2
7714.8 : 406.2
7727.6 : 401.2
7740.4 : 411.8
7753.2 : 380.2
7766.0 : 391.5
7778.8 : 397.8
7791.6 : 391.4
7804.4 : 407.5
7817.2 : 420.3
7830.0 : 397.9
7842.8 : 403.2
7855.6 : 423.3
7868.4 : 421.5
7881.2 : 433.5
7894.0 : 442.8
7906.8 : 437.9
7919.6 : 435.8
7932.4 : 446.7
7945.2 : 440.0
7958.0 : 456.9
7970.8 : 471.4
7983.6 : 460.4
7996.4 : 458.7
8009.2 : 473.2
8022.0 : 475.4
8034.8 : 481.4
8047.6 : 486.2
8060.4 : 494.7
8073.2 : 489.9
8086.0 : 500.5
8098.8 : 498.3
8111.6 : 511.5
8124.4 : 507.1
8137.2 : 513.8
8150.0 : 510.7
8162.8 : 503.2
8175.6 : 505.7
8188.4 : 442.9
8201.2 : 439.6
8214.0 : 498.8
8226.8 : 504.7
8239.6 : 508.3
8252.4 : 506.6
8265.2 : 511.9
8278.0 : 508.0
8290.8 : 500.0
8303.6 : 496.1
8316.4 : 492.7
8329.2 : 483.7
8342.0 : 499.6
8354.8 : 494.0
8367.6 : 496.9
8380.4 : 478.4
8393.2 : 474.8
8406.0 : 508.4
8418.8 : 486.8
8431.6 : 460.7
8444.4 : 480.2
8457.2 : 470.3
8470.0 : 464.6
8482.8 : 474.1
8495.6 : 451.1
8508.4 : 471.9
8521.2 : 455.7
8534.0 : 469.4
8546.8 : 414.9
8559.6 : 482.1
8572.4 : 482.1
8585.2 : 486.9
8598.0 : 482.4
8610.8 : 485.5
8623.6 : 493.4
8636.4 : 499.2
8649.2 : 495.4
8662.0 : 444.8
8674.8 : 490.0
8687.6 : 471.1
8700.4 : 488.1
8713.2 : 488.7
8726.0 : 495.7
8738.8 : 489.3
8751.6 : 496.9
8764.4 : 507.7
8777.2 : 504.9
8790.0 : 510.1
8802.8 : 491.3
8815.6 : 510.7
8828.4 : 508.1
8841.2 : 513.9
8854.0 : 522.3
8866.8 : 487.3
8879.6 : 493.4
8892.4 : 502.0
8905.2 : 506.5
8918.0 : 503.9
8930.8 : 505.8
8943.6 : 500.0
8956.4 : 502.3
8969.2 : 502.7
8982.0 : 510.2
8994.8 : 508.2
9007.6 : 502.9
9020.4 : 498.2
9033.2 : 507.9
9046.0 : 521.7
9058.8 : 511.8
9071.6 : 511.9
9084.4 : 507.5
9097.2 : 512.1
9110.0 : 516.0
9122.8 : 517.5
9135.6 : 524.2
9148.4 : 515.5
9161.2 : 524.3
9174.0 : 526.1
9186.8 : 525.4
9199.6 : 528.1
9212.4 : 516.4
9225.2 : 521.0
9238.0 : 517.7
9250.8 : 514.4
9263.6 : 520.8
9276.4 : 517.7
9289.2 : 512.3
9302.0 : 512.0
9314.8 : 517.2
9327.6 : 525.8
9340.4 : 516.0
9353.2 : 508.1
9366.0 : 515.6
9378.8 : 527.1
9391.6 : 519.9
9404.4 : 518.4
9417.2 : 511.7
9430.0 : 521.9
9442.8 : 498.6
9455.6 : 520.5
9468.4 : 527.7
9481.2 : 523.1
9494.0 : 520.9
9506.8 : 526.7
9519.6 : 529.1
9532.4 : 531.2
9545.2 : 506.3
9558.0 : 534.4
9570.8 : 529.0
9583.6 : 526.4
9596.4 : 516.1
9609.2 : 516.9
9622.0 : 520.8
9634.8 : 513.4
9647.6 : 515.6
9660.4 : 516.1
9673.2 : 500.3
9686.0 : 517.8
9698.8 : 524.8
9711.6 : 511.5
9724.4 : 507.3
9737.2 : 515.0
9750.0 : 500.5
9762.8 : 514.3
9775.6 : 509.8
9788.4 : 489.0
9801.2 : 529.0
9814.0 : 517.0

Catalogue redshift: 0.000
